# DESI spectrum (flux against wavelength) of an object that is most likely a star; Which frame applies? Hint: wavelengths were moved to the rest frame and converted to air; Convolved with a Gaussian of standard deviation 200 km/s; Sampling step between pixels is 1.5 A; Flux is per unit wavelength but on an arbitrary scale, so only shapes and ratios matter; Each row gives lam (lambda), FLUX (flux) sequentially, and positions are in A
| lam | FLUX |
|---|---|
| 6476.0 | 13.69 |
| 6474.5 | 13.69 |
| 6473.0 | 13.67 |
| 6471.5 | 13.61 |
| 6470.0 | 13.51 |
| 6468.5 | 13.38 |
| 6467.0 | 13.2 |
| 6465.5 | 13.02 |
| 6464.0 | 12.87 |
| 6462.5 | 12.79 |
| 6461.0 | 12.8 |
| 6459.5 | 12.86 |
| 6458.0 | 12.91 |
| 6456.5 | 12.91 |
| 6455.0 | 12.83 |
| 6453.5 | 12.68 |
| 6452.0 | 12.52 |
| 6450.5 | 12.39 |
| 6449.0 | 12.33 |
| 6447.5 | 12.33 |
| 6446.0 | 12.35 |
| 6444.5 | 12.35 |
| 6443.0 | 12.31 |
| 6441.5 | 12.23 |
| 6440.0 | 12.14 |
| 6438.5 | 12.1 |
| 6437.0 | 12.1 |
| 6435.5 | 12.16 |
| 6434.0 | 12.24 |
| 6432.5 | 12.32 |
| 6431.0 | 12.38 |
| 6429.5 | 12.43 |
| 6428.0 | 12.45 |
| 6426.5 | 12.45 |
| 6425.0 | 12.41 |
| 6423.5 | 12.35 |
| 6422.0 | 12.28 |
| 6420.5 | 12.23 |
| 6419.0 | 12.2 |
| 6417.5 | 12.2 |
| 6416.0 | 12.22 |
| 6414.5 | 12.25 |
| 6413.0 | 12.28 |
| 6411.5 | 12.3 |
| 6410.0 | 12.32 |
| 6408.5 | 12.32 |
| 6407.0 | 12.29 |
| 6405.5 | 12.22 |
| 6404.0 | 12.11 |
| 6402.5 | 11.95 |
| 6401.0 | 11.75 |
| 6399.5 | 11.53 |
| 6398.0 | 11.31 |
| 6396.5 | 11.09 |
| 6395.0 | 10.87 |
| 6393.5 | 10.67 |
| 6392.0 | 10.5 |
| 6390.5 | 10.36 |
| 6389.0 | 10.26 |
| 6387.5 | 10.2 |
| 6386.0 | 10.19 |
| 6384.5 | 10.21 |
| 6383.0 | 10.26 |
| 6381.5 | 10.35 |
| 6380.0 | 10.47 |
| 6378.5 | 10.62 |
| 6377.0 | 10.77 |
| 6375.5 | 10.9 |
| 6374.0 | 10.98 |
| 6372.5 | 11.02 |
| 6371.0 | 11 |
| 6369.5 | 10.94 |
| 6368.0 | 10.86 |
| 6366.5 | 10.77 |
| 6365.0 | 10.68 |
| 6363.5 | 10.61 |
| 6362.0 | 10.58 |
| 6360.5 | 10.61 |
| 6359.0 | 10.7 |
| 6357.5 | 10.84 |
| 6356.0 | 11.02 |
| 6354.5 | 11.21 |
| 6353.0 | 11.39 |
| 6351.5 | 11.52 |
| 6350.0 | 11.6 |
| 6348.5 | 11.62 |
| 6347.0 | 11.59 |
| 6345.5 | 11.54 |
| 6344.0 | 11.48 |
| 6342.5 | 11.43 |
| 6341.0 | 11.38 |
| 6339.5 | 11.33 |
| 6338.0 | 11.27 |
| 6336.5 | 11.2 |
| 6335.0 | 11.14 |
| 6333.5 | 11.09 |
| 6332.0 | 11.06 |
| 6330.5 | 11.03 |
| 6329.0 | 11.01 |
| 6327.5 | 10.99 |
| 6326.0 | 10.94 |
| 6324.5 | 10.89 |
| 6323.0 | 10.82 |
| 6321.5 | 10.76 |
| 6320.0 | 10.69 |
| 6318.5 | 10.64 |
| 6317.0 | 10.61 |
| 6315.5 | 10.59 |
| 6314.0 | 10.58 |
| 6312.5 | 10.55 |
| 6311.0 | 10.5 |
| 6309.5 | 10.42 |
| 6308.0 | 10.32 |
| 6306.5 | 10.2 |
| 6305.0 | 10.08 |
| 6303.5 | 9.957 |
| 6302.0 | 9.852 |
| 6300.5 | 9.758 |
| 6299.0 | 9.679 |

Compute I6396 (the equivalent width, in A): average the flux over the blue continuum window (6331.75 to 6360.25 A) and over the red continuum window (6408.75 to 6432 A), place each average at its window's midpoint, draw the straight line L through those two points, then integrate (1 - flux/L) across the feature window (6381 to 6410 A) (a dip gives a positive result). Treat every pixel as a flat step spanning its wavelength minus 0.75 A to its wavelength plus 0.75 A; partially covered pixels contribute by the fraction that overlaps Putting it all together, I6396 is 2.1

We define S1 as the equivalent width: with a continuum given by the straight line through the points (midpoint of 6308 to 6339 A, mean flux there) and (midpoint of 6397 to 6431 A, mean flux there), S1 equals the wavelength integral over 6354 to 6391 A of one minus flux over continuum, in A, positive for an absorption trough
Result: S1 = 2.9 A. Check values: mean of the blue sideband 10.8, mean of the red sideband 12.2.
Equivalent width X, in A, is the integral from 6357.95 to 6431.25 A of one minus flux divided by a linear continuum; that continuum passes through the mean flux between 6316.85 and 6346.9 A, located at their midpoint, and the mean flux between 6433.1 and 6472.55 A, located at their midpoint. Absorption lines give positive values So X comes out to 3.44 A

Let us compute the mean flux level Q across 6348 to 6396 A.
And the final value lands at 10.8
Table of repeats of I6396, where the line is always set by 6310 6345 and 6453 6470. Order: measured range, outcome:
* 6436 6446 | 0.3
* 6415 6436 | 0.2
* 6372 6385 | 1.2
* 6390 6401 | 0.9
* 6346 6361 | 0.2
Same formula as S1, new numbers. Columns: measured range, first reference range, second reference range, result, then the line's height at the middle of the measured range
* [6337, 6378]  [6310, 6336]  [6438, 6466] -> 0.7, 11.3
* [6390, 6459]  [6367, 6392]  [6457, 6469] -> -1.5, 11.9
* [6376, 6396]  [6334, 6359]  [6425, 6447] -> 2.2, 11.8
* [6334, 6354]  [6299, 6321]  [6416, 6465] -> -1.0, 10.9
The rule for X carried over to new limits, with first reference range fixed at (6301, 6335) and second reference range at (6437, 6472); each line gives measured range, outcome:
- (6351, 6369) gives 0.6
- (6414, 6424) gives -0.1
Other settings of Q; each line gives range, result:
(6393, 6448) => 12.1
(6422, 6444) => 12.3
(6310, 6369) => 11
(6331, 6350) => 11.4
